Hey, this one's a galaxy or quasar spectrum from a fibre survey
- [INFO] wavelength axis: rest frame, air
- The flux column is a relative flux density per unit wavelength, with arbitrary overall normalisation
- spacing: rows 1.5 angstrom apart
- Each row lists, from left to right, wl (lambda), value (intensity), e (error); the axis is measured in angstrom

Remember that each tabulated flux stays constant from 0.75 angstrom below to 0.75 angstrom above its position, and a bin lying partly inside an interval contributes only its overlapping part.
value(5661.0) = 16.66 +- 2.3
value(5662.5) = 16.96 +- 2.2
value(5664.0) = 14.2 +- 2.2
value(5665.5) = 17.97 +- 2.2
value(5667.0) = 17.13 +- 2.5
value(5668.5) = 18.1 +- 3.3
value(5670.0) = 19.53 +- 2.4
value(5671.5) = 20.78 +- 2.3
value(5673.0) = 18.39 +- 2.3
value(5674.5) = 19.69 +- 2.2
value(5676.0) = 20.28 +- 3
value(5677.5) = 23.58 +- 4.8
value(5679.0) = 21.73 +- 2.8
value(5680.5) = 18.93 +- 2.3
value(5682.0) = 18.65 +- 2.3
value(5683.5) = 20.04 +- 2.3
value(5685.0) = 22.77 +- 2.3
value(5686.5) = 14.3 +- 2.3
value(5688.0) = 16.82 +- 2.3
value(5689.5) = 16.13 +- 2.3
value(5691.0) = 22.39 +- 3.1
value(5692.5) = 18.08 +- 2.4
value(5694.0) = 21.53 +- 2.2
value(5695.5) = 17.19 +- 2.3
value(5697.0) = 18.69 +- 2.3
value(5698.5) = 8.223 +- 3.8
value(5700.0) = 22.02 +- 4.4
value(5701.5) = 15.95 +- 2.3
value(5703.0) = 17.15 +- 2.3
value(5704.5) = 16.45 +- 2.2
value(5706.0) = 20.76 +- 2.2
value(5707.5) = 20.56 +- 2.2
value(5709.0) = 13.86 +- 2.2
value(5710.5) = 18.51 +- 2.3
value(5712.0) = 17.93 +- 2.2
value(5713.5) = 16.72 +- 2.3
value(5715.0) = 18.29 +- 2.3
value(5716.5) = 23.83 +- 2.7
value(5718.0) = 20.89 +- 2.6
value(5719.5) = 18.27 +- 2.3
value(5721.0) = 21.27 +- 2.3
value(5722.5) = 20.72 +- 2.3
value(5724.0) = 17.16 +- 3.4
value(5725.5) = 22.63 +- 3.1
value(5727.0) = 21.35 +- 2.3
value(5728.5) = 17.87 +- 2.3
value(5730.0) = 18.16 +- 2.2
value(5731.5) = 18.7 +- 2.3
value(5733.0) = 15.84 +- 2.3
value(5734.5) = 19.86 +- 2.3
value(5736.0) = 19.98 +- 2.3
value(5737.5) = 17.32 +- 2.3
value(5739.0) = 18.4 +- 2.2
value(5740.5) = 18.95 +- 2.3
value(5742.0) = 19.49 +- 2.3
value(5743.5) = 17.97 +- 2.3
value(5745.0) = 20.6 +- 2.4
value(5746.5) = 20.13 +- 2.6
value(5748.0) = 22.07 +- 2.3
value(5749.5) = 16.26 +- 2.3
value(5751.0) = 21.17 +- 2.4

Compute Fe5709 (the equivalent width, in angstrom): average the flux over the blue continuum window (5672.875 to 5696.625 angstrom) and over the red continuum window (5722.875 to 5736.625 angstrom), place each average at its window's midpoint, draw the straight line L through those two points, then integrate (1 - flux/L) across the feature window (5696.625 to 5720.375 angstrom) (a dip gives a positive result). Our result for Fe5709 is 1.5 angstrom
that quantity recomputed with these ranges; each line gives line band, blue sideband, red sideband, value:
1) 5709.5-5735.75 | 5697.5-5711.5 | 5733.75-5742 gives -1.7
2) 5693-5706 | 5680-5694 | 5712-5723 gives 1.3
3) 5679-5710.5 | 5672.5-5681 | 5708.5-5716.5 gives 1.7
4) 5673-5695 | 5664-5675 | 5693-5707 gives -1.8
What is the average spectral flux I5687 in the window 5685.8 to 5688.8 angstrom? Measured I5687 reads 15.6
